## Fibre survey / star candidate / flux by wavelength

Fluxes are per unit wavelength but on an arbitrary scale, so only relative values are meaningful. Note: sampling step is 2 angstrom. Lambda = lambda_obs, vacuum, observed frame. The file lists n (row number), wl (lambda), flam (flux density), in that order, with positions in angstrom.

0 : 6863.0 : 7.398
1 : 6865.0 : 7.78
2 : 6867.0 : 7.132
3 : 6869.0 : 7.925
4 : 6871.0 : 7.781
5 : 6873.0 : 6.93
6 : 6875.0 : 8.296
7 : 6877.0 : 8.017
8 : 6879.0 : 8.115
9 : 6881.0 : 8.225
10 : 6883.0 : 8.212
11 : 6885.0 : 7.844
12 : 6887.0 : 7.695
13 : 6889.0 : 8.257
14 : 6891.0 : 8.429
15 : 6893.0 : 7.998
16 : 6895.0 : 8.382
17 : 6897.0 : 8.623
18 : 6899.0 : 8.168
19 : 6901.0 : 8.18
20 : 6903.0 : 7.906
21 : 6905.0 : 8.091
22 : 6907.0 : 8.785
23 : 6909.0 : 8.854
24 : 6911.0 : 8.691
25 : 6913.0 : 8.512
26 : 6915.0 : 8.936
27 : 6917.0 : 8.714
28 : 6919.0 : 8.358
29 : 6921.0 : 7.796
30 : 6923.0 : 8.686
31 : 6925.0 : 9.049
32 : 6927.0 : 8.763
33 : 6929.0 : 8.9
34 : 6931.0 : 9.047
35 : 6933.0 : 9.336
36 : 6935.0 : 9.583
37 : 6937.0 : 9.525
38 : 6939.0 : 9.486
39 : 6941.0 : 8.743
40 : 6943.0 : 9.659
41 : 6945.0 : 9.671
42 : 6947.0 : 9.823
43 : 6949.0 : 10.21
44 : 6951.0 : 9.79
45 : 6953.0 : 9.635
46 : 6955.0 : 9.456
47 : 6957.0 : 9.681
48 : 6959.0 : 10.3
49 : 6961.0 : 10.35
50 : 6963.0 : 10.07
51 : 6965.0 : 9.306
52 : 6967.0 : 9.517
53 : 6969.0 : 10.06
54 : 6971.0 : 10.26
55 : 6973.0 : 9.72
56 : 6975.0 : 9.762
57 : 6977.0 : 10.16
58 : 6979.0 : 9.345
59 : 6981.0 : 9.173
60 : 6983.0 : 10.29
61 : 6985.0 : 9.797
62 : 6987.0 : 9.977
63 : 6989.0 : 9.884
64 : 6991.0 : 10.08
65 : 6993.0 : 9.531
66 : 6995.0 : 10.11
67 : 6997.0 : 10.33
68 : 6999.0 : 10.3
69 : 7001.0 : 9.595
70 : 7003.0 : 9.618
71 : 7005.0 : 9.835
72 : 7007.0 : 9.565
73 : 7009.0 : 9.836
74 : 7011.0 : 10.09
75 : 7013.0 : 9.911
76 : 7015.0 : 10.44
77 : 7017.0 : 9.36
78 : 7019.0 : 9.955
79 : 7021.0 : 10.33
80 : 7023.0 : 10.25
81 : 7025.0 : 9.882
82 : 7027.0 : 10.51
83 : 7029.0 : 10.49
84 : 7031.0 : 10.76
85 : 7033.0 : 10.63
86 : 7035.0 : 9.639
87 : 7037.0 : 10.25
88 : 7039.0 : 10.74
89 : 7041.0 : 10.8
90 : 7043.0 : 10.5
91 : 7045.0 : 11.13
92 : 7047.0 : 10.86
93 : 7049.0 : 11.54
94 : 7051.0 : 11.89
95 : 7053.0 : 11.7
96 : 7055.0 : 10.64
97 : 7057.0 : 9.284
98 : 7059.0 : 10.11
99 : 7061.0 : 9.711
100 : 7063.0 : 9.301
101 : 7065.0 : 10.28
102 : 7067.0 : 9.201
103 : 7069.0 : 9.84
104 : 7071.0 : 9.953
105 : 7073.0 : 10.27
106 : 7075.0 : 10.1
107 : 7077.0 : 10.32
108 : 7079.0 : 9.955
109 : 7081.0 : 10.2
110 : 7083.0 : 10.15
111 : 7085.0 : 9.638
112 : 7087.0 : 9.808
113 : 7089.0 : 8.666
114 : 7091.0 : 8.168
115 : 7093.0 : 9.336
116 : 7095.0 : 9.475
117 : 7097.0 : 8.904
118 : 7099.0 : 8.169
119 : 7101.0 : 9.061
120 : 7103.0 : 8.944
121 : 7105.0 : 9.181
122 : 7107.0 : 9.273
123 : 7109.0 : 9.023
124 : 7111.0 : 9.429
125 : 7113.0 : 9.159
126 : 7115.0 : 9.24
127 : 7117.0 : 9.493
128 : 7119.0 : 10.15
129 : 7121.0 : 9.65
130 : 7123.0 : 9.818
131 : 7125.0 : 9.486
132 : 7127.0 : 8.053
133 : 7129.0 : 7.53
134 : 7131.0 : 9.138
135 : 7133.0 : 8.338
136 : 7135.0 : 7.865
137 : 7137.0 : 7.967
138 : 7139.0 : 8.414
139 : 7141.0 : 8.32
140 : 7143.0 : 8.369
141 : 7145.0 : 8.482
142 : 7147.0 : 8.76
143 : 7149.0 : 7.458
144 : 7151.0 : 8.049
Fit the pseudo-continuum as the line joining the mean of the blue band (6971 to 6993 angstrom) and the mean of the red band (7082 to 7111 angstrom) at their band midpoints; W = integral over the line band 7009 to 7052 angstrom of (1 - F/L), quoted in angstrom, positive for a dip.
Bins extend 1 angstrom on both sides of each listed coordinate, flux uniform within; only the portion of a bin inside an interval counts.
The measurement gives -4.2 angstrom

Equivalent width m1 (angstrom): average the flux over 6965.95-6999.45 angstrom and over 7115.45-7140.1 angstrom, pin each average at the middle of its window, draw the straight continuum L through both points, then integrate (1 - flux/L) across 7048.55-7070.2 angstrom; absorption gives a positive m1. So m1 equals -2.2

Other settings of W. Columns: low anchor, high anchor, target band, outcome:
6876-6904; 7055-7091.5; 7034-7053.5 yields -2.8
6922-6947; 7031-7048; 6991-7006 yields 0.2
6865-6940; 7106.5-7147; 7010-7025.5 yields -2.5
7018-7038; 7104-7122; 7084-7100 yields 1.0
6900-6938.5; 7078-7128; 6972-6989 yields -1.6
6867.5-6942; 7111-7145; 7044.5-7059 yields -3.7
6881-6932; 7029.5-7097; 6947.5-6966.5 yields -1.9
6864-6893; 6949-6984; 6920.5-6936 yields 0.1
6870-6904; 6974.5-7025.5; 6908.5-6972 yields -2.9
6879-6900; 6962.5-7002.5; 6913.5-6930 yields 0.2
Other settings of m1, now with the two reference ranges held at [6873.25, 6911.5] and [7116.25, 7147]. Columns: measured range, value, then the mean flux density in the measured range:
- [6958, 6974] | -3.0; 9.95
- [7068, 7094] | -3.3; 9.72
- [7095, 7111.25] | -0.6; 9.01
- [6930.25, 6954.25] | -3.5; 9.55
